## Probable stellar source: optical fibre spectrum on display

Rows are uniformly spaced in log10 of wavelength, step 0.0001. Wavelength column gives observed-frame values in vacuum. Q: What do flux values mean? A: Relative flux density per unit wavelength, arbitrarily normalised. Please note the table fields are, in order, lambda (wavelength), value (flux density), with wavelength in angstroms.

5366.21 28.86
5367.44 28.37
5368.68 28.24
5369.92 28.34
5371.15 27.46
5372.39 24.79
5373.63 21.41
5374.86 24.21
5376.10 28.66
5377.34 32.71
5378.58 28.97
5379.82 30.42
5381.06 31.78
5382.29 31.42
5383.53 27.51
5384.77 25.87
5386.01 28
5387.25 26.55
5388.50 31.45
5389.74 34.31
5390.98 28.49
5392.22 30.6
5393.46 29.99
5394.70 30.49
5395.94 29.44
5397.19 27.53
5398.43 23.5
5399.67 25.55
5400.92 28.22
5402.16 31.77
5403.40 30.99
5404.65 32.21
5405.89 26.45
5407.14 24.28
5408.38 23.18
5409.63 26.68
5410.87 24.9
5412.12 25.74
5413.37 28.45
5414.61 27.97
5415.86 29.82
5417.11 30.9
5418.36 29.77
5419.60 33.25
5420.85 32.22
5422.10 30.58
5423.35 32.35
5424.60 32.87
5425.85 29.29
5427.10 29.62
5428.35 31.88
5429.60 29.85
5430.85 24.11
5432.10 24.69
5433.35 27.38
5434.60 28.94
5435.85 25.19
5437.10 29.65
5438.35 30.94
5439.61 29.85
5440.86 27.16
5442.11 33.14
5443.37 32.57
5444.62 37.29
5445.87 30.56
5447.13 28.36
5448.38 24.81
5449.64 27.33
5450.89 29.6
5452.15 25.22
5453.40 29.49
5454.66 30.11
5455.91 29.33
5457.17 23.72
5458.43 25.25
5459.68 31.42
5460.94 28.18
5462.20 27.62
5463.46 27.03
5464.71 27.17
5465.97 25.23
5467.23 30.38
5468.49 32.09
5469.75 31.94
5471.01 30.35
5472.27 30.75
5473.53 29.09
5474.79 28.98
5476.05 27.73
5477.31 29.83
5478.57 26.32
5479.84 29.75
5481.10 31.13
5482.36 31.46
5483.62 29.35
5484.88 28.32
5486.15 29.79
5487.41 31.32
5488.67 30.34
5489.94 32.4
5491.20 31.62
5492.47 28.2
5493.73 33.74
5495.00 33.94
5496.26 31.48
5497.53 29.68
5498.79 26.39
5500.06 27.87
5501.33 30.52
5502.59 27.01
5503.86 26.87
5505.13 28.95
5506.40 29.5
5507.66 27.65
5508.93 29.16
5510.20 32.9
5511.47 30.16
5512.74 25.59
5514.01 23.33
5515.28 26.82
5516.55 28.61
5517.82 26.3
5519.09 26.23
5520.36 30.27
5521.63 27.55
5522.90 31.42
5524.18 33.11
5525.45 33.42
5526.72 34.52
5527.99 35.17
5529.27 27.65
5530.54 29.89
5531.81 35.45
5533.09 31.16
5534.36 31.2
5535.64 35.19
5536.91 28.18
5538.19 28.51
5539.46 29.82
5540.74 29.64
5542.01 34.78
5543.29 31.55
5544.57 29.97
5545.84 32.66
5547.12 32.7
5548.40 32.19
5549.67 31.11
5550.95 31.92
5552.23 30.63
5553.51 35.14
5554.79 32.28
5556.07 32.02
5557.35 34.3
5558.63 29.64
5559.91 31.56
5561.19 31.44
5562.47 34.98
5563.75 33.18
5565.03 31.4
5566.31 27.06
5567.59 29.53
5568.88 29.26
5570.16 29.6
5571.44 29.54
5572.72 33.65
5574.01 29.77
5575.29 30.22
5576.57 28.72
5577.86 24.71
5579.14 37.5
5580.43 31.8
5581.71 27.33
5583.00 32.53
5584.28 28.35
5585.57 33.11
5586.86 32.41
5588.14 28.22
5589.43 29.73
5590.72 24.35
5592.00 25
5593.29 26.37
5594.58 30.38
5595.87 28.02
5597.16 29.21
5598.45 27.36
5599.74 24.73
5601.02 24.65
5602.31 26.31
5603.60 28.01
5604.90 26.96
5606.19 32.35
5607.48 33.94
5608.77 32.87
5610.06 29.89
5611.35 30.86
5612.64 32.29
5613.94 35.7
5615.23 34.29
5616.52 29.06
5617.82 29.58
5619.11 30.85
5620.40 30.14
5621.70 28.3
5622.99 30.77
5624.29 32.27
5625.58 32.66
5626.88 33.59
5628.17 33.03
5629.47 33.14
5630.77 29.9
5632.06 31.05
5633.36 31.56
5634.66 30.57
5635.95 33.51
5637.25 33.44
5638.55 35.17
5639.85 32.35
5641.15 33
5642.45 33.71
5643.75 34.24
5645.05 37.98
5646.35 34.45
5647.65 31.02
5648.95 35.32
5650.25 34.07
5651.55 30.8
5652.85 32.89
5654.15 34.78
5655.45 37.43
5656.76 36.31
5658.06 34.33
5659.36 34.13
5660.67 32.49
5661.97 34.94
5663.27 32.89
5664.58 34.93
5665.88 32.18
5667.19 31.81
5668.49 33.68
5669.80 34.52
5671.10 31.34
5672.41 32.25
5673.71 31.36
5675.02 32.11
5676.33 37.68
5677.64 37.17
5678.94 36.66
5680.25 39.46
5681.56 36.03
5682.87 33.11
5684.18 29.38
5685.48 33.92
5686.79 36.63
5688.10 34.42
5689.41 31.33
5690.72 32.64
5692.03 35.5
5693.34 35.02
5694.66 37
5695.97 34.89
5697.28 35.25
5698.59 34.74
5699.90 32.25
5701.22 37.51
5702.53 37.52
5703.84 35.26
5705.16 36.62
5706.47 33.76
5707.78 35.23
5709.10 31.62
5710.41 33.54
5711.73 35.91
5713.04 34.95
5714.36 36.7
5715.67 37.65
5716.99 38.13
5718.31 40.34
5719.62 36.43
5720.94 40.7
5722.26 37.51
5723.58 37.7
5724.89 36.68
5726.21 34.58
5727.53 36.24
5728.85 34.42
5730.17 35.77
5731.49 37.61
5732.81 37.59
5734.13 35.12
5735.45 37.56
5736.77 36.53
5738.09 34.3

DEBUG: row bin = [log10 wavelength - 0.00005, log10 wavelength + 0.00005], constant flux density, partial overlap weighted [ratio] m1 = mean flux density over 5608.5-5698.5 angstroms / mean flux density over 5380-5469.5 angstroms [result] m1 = 1.16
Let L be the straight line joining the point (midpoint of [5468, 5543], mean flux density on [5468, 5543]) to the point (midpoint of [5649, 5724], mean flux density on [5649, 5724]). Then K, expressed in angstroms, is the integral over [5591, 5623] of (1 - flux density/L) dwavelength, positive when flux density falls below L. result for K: 3.3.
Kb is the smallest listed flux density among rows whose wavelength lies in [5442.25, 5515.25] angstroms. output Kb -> 23.33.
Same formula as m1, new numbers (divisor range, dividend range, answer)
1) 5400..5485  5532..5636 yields 1.06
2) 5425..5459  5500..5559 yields 1.06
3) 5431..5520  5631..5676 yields 1.15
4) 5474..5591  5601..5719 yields 1.10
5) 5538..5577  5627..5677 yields 1.07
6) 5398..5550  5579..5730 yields 1.12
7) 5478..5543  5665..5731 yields 1.17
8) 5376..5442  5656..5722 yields 1.20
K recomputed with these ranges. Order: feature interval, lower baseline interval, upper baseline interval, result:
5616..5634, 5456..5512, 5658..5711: 0.9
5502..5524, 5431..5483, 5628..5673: 1.4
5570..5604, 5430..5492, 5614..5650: 2.8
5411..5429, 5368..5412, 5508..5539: -1.0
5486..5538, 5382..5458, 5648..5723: 1.6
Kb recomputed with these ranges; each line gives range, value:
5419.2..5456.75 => 24.11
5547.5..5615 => 24.35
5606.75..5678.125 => 28.3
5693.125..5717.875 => 31.62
